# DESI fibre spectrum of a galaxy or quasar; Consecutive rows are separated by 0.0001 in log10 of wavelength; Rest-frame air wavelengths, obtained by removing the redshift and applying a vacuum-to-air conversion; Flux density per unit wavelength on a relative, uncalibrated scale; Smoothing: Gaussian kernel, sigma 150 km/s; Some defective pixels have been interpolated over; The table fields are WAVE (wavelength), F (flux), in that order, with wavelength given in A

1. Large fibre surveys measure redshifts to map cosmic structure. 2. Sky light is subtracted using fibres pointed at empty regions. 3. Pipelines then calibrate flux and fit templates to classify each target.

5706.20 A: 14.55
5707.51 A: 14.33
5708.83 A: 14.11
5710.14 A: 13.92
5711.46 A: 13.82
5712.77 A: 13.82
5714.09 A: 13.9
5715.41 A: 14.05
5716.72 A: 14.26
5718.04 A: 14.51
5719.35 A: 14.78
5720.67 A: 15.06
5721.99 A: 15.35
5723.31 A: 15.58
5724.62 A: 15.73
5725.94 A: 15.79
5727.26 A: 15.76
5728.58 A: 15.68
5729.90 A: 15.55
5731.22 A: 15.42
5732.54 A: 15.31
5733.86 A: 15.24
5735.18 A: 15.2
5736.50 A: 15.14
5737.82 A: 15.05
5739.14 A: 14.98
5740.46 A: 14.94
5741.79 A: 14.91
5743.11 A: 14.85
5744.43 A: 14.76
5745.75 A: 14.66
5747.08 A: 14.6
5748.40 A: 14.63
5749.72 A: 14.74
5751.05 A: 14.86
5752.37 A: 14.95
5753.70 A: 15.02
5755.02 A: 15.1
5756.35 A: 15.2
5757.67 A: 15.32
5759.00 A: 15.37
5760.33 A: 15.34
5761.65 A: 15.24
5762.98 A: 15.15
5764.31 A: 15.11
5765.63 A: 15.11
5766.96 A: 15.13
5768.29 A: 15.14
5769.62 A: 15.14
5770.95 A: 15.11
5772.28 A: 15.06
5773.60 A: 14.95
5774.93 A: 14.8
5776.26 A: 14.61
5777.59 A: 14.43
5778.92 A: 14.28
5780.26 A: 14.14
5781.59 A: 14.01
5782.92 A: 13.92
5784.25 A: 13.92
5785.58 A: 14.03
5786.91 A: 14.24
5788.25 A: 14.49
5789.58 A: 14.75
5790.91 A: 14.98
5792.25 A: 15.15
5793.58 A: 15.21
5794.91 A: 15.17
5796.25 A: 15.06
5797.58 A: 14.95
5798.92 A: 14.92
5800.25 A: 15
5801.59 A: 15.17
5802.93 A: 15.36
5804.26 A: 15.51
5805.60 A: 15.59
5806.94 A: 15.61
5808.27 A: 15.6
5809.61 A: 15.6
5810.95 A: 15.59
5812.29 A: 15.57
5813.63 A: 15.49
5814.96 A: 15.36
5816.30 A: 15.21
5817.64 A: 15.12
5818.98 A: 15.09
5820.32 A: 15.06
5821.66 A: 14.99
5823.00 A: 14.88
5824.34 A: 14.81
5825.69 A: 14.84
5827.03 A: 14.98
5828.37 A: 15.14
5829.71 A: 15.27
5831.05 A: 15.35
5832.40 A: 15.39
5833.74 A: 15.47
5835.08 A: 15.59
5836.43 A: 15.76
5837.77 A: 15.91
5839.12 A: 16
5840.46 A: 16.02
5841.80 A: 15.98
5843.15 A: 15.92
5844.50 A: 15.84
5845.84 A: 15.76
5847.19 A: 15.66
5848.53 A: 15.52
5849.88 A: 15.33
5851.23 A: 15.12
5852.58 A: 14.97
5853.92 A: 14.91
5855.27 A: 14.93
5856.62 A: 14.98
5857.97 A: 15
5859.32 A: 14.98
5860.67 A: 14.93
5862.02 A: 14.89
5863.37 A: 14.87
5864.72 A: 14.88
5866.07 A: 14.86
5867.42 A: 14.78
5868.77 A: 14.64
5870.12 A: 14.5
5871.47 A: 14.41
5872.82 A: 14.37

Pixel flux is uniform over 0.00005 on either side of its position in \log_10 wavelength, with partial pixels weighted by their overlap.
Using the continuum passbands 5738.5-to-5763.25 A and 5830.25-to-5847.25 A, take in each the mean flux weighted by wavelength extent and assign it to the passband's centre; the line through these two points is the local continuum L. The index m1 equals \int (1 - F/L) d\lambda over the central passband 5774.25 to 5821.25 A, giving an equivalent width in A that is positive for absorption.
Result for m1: 1.35 A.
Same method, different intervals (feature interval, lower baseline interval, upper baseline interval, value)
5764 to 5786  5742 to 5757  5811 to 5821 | 0.56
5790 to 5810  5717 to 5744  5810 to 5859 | 0.08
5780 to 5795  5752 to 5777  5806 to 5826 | 0.68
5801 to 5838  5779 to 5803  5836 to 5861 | -0.67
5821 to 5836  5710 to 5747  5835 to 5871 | 0.04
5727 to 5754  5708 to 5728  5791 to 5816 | -0.35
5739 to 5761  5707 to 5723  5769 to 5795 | -0.71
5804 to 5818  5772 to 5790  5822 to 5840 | -0.49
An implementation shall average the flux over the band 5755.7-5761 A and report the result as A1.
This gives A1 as 15.3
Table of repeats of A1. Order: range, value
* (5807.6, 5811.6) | 15.6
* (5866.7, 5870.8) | 14.7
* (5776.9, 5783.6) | 14.1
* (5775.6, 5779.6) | 14.4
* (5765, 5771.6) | 15.1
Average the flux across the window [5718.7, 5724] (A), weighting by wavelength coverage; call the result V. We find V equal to 15.2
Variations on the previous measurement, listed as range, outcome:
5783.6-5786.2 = 14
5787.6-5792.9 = 14.8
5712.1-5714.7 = 13.9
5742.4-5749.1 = 14.7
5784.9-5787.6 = 14.1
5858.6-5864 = 14.9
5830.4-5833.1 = 15.3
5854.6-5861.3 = 15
